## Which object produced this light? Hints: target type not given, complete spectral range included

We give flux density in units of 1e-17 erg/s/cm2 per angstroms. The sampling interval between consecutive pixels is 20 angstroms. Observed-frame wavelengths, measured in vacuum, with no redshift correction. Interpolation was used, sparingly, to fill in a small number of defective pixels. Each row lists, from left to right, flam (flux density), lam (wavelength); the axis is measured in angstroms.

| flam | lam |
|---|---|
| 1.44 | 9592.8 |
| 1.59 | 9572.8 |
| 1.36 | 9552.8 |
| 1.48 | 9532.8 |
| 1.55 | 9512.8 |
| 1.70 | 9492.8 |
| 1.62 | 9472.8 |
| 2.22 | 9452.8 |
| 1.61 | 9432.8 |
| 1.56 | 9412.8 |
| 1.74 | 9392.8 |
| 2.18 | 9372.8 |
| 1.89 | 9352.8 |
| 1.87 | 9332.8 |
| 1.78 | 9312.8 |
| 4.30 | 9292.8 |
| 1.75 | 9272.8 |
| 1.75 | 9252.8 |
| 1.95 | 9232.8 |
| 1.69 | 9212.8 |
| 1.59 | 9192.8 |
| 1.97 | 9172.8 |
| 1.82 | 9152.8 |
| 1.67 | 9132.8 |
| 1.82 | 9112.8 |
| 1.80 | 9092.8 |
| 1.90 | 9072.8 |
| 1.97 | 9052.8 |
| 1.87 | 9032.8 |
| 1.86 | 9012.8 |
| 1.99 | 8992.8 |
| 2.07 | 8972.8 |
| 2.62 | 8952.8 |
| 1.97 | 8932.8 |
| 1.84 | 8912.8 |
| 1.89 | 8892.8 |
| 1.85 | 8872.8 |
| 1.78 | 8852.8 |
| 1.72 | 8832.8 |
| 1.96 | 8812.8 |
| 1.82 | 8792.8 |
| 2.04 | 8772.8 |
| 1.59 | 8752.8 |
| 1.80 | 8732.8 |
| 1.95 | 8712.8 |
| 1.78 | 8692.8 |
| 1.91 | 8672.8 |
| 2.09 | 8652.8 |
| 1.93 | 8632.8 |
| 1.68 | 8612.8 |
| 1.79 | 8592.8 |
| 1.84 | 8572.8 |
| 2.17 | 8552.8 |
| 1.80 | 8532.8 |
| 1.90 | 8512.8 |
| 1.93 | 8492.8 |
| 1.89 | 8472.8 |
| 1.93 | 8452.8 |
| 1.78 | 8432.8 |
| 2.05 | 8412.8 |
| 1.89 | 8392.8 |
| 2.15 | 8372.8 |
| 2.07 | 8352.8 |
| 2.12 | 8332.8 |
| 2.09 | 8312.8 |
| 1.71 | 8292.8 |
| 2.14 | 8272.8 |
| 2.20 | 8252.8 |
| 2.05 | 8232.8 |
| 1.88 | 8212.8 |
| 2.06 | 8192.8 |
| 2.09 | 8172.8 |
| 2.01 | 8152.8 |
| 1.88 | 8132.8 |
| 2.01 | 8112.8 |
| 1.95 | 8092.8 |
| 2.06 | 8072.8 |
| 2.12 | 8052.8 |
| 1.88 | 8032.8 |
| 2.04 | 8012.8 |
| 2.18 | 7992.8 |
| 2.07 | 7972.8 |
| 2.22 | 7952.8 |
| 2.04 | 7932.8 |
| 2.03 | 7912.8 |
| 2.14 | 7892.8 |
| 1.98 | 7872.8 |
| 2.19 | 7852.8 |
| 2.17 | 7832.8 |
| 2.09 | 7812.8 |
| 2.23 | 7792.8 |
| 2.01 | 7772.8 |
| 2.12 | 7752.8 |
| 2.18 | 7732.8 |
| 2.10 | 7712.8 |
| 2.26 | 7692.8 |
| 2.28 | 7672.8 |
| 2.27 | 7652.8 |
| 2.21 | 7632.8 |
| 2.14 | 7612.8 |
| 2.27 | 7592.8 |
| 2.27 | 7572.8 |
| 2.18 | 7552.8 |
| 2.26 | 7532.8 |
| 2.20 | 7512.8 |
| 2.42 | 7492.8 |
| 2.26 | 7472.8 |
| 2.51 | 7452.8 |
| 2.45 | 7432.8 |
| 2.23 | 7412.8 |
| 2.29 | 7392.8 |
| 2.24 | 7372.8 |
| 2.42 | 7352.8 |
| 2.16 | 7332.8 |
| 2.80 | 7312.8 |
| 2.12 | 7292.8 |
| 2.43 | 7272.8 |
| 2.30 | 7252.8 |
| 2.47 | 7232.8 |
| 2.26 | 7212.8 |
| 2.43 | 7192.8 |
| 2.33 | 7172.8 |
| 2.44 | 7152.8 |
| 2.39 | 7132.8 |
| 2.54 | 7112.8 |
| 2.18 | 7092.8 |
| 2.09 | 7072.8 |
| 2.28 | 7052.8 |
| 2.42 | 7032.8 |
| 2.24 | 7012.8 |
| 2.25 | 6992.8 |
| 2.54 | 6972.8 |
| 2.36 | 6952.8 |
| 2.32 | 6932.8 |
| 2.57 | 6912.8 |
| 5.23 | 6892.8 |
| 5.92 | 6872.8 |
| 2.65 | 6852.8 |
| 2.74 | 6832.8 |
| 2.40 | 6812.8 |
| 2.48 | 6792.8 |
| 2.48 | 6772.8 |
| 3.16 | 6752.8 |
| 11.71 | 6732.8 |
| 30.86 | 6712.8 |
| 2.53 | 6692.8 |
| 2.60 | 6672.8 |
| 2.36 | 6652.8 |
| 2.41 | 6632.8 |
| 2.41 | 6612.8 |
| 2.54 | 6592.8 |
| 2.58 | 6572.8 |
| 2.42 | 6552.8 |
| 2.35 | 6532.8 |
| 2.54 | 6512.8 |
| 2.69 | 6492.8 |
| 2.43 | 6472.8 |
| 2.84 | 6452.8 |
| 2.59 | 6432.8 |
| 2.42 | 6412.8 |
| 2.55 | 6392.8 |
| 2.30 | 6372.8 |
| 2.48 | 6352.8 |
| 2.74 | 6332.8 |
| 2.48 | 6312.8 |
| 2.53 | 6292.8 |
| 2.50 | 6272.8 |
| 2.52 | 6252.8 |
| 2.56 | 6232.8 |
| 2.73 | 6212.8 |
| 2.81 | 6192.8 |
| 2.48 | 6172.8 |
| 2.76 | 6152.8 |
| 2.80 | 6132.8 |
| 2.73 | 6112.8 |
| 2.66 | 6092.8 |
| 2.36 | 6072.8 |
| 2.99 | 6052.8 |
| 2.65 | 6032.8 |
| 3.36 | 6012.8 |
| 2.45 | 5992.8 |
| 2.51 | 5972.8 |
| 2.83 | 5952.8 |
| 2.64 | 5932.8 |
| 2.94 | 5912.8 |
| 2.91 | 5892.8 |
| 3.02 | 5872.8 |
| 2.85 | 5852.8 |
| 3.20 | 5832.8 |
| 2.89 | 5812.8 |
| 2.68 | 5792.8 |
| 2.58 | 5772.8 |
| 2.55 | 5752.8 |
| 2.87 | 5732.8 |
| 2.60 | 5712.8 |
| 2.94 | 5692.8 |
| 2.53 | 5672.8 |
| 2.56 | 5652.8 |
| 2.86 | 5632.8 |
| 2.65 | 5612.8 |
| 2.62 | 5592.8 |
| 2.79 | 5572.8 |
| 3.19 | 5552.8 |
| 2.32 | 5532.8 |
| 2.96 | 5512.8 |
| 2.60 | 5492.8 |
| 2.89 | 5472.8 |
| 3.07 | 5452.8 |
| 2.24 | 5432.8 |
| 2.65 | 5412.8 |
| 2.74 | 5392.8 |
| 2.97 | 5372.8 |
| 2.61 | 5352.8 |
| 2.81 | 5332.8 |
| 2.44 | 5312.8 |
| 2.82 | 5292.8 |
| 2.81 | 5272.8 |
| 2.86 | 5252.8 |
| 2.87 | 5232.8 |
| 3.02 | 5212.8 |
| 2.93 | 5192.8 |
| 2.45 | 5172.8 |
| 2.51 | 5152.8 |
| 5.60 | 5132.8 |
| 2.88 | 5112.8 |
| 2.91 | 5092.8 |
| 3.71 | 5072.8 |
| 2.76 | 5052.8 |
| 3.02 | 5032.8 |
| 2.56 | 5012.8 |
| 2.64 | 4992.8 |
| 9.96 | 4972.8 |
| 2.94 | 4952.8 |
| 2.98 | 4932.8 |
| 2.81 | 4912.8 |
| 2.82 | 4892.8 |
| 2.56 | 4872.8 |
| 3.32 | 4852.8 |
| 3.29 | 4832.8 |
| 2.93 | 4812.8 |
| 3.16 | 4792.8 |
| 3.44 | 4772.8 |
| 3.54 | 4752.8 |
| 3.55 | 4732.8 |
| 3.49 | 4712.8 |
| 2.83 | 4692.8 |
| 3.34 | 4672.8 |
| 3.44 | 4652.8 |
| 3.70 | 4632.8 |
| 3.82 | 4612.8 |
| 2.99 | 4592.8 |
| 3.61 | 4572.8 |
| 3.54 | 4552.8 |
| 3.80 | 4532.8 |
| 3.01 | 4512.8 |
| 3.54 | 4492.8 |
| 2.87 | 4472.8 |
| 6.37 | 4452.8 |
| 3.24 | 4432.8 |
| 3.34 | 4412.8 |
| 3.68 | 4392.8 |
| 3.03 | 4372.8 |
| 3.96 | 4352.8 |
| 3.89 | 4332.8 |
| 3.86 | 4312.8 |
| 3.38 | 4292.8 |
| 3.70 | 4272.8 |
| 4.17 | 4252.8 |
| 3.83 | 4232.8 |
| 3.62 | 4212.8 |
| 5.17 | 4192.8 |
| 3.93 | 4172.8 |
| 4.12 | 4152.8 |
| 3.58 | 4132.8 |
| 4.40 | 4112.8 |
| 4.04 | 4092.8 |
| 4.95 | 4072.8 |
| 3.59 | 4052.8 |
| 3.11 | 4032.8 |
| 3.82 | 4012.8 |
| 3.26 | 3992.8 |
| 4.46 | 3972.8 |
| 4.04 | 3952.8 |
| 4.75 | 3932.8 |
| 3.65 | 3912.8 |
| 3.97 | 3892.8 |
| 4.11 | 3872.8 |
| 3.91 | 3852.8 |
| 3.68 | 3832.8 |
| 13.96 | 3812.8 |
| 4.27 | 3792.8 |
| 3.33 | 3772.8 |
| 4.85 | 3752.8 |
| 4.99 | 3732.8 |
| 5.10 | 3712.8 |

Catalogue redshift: 0.024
